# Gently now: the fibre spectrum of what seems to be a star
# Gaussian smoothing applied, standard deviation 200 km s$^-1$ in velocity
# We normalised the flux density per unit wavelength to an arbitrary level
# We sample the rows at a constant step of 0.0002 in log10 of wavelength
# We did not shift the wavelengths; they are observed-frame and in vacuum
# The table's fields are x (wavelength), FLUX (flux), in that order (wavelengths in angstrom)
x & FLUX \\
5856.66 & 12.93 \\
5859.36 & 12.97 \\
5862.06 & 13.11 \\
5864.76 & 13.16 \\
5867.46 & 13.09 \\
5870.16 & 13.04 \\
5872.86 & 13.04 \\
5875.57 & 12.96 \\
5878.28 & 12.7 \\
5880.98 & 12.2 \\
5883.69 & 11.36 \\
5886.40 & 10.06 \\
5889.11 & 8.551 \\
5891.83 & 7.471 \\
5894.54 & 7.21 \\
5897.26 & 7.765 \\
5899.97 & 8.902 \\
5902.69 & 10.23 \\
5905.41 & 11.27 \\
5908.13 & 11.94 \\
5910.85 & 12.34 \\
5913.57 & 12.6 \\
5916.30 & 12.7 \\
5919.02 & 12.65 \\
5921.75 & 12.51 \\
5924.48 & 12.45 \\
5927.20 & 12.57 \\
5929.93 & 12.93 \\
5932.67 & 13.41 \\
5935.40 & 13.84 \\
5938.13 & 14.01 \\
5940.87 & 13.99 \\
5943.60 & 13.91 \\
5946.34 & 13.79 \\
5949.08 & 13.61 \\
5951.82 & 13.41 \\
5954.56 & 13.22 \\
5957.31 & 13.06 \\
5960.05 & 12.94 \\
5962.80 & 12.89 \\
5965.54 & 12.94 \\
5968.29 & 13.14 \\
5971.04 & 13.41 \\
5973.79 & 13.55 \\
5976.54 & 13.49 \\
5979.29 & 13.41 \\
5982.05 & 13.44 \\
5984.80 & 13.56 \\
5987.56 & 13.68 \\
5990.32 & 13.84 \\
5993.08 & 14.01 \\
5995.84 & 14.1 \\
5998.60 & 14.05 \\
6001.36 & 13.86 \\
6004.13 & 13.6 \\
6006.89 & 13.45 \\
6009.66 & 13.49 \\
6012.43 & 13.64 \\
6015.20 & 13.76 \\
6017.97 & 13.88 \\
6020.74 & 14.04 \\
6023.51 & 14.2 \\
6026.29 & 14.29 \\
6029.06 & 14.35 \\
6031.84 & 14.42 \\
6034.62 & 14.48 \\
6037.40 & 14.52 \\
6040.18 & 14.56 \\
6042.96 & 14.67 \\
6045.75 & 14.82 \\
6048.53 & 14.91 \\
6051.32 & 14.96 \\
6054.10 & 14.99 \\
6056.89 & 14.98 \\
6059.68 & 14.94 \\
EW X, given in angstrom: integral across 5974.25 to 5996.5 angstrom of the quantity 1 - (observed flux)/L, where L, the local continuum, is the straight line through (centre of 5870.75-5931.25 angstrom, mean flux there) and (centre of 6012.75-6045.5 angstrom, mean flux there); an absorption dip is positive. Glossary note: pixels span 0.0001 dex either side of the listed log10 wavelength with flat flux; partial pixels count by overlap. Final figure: -0.7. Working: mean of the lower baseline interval 11.2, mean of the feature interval 13.7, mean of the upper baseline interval 14.3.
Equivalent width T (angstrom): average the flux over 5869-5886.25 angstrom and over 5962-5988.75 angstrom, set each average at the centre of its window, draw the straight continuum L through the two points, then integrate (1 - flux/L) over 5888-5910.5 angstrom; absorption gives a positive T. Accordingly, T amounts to 5.9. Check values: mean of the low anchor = 12.4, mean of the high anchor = 13.4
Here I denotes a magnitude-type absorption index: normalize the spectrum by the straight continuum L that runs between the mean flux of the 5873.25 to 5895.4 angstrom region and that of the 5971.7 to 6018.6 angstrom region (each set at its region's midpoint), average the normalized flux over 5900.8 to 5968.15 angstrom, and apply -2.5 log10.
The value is -0.08 mag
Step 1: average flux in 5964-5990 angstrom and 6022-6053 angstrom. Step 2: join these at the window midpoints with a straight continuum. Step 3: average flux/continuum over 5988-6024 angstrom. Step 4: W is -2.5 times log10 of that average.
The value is 0.01 mag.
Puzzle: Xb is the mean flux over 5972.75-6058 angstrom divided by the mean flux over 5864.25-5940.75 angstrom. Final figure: 1.20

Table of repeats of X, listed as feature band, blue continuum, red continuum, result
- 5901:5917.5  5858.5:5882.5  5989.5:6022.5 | 1.74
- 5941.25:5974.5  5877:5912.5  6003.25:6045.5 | -3.46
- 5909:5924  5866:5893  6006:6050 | -0.46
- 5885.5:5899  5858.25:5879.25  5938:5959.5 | 5.13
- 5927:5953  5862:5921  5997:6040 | -2.70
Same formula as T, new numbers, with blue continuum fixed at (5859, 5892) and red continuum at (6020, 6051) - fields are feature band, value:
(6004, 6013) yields 0.3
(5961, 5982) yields 0.3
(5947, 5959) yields -0.1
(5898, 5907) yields 1.7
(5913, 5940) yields -0.5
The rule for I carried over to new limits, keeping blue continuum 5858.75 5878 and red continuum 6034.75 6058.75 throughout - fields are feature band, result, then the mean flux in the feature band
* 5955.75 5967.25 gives 0.080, 13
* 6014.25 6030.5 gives 0.034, 14.1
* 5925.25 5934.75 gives 0.052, 13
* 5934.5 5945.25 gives -0.016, 13.9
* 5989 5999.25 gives 0.021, 14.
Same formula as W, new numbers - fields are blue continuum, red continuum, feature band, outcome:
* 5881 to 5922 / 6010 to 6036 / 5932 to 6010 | -0.09 mag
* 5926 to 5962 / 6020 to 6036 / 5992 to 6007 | 0.01 mag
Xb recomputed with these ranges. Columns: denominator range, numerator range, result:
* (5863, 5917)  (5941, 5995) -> 1.21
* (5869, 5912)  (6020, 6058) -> 1.37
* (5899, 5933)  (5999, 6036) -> 1.16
